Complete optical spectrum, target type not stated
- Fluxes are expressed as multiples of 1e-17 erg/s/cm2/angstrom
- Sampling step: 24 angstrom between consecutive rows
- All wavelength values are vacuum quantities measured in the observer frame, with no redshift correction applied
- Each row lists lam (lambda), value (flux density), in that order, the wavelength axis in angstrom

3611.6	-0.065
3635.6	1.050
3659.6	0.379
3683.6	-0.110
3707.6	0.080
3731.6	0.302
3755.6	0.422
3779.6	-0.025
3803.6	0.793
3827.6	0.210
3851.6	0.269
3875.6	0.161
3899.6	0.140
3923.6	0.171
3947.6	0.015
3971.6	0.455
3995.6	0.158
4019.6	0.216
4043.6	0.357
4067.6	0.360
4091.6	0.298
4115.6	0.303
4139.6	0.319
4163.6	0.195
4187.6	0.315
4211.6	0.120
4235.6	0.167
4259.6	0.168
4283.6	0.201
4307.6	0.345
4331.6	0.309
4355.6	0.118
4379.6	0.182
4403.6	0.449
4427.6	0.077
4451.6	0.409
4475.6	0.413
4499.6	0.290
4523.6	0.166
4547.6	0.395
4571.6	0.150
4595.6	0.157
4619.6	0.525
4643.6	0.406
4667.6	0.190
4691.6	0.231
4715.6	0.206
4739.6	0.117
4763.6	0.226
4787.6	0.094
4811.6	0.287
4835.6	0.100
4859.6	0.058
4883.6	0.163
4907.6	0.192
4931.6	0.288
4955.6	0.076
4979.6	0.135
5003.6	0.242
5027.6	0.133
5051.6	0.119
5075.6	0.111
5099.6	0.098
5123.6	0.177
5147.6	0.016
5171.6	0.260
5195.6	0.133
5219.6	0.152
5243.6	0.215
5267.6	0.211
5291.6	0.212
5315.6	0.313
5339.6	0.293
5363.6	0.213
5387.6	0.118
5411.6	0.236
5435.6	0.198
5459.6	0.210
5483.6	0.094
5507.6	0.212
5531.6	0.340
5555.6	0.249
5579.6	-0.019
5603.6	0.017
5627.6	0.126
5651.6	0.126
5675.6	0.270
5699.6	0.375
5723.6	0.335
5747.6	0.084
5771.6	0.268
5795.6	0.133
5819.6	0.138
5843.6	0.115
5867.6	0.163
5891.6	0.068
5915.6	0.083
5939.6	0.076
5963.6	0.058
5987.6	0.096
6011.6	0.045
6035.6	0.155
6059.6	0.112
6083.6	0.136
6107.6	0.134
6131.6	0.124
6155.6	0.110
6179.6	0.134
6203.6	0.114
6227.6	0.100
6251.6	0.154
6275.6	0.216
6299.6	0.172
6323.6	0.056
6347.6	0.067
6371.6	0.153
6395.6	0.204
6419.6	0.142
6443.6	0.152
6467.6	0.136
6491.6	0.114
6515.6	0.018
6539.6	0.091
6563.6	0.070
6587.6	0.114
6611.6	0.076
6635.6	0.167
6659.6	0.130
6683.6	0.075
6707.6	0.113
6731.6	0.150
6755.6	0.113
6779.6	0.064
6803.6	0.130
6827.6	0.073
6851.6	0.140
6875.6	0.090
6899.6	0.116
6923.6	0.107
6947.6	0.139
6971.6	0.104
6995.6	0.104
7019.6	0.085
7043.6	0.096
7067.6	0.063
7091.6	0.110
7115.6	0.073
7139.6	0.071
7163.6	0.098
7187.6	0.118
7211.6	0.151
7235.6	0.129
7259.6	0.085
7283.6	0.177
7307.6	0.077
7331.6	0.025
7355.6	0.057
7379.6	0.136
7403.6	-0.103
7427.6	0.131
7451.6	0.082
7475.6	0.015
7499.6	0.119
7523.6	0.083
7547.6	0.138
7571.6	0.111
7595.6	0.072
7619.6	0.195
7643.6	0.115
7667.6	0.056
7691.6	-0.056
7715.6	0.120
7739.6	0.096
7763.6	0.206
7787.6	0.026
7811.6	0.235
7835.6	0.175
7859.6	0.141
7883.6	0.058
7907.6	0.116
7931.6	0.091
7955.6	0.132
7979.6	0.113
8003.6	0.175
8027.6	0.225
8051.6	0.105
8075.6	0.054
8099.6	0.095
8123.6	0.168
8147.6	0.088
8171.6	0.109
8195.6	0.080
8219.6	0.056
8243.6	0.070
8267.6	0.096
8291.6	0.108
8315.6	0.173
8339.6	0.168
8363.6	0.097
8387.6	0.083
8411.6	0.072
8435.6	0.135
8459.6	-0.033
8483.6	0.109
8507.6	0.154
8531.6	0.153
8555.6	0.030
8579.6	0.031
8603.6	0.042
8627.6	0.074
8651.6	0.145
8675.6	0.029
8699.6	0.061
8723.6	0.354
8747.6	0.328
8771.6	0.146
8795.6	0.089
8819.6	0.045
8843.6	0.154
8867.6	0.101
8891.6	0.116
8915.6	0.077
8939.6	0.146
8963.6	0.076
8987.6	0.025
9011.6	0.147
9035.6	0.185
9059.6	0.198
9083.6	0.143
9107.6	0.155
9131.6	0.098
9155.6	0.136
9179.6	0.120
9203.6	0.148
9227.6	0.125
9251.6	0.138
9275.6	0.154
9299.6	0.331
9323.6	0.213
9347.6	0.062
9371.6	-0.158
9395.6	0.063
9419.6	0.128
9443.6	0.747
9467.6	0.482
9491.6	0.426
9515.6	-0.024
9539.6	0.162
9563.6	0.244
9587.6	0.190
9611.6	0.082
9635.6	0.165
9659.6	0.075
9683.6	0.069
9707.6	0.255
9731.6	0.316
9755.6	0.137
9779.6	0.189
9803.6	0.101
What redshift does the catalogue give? 1.34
